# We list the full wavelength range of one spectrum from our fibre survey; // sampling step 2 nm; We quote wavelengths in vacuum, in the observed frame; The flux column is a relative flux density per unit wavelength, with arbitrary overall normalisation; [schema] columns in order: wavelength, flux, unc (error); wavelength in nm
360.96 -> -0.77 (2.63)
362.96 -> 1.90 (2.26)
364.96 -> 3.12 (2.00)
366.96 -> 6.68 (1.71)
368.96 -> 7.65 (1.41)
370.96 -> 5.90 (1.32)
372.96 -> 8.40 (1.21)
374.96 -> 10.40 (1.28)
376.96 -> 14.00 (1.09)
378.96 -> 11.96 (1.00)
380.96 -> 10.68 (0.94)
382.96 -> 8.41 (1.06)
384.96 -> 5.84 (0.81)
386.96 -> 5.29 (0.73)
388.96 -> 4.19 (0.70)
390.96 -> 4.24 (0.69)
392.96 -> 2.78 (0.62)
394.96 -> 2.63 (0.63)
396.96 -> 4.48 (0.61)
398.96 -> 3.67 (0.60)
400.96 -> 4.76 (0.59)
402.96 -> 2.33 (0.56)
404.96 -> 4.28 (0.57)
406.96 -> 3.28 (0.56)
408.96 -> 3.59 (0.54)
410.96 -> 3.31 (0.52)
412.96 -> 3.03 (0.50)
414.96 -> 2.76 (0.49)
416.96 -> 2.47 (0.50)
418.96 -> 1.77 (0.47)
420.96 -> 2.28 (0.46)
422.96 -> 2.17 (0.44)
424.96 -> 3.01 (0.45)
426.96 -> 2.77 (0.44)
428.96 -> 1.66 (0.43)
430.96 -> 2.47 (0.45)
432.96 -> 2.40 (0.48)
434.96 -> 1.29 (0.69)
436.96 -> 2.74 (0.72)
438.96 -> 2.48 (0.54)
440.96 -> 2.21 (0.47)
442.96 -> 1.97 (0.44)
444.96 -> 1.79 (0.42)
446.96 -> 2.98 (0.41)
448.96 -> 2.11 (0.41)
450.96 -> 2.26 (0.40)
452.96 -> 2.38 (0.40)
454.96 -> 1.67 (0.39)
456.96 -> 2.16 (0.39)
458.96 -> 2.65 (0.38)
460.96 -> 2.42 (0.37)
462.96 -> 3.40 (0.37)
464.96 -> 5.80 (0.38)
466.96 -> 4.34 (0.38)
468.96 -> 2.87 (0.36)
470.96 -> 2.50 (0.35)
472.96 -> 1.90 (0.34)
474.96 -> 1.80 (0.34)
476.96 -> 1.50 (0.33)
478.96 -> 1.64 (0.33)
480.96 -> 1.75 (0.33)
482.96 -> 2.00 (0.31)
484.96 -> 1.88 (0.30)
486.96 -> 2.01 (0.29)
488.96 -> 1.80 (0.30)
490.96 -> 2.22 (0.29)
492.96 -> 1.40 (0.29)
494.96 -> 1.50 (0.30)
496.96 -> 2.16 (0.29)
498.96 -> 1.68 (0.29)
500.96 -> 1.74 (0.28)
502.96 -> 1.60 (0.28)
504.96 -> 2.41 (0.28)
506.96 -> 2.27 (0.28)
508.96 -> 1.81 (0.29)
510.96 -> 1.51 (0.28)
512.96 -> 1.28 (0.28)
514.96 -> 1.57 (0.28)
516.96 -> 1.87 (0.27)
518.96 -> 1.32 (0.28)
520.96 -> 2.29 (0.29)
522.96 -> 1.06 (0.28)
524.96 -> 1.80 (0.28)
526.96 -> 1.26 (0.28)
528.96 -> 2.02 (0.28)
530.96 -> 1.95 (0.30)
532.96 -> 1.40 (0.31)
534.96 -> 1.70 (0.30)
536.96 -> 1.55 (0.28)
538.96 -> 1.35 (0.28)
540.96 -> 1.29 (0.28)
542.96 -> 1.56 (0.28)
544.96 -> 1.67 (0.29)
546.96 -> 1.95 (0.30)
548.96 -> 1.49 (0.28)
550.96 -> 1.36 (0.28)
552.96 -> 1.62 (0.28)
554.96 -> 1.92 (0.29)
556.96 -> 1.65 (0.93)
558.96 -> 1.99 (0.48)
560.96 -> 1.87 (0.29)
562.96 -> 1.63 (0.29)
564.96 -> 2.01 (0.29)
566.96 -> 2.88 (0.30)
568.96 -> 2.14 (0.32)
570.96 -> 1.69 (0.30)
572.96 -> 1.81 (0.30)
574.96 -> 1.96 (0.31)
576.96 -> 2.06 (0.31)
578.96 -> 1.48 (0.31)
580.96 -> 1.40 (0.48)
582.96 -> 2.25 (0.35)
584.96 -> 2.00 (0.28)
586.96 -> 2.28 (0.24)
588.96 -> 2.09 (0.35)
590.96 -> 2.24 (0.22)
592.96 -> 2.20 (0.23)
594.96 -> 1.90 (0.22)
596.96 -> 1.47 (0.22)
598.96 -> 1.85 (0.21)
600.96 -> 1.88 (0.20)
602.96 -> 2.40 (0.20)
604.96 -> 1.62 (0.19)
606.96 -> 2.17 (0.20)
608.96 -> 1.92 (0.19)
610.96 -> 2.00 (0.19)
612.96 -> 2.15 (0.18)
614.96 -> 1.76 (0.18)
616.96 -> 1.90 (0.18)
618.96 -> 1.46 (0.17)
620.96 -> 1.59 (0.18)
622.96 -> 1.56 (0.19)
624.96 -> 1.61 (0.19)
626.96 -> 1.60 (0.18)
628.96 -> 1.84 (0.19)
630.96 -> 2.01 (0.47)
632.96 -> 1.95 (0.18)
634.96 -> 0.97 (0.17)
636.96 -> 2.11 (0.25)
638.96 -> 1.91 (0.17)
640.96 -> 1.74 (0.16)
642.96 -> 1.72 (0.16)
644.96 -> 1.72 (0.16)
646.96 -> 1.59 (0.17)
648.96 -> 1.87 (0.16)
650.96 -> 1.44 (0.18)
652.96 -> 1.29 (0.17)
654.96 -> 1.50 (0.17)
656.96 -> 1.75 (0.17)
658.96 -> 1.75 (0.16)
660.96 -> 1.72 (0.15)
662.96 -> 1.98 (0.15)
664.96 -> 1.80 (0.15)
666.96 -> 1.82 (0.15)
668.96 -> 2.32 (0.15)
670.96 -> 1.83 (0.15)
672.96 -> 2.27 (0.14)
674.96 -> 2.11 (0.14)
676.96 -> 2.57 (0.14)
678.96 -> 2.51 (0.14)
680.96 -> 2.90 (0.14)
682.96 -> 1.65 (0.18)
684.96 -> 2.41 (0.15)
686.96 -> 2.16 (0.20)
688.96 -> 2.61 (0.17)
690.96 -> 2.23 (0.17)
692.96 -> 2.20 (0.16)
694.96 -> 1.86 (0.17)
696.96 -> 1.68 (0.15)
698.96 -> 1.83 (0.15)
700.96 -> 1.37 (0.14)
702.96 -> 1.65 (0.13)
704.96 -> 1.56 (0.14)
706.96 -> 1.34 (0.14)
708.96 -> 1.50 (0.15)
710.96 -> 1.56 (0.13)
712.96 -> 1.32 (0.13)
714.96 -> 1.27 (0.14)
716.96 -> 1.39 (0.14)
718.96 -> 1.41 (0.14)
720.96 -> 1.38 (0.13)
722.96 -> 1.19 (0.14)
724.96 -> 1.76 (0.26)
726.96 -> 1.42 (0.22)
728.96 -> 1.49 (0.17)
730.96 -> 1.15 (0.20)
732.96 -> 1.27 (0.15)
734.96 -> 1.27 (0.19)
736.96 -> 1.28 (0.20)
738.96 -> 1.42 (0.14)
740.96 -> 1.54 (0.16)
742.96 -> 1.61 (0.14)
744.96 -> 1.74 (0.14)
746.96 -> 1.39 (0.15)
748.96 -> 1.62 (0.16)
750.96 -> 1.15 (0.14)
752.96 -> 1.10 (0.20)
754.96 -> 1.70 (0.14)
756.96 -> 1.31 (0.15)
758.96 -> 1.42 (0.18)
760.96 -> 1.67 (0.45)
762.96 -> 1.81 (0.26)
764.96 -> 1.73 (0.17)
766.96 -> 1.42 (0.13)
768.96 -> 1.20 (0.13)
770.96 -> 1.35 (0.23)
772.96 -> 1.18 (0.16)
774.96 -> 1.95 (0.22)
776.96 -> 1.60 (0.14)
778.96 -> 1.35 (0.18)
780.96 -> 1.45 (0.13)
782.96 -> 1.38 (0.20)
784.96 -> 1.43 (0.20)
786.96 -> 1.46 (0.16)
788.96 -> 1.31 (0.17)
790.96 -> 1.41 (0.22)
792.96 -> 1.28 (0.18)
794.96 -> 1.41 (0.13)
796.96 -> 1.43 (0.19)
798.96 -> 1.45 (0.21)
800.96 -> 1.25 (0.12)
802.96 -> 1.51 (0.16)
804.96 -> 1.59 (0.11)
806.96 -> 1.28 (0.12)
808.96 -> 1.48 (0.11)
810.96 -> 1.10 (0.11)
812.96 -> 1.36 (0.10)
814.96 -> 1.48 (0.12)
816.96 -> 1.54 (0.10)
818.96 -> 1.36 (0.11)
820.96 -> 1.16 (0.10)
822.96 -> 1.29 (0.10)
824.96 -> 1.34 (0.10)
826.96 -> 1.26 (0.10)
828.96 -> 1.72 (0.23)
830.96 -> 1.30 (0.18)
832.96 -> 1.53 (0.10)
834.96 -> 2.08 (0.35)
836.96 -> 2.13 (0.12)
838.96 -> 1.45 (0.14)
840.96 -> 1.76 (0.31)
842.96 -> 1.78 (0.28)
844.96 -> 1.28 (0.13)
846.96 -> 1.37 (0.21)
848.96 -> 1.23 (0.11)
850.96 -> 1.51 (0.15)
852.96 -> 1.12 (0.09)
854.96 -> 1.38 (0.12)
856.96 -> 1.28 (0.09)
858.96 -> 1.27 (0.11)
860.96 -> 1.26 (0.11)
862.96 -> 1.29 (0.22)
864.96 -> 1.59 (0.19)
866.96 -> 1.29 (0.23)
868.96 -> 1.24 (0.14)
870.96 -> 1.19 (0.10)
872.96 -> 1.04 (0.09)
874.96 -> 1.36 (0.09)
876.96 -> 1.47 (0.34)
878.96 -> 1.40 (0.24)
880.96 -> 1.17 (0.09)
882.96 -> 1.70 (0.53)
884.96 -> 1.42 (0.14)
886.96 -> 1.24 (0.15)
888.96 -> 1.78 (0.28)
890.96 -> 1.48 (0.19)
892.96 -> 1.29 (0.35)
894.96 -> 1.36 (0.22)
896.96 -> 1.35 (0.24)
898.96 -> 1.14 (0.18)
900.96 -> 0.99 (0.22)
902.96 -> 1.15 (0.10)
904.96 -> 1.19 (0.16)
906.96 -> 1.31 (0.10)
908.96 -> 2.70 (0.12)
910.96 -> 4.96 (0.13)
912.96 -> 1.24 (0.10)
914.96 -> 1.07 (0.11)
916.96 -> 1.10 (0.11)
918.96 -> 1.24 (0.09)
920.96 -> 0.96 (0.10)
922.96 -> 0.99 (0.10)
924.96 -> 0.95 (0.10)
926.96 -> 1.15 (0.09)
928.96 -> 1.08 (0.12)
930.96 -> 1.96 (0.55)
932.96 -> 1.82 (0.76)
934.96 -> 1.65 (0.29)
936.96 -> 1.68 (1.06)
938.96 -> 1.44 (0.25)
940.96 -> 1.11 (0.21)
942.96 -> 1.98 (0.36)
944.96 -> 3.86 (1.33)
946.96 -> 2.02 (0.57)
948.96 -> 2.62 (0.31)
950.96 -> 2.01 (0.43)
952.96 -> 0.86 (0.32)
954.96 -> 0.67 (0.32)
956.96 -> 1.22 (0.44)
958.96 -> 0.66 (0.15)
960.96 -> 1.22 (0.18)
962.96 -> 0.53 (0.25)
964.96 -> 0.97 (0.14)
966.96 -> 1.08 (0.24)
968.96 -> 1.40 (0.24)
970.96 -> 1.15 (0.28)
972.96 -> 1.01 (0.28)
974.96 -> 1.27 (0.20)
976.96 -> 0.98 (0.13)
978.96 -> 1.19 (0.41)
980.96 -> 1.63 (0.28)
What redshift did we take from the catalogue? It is 0.39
